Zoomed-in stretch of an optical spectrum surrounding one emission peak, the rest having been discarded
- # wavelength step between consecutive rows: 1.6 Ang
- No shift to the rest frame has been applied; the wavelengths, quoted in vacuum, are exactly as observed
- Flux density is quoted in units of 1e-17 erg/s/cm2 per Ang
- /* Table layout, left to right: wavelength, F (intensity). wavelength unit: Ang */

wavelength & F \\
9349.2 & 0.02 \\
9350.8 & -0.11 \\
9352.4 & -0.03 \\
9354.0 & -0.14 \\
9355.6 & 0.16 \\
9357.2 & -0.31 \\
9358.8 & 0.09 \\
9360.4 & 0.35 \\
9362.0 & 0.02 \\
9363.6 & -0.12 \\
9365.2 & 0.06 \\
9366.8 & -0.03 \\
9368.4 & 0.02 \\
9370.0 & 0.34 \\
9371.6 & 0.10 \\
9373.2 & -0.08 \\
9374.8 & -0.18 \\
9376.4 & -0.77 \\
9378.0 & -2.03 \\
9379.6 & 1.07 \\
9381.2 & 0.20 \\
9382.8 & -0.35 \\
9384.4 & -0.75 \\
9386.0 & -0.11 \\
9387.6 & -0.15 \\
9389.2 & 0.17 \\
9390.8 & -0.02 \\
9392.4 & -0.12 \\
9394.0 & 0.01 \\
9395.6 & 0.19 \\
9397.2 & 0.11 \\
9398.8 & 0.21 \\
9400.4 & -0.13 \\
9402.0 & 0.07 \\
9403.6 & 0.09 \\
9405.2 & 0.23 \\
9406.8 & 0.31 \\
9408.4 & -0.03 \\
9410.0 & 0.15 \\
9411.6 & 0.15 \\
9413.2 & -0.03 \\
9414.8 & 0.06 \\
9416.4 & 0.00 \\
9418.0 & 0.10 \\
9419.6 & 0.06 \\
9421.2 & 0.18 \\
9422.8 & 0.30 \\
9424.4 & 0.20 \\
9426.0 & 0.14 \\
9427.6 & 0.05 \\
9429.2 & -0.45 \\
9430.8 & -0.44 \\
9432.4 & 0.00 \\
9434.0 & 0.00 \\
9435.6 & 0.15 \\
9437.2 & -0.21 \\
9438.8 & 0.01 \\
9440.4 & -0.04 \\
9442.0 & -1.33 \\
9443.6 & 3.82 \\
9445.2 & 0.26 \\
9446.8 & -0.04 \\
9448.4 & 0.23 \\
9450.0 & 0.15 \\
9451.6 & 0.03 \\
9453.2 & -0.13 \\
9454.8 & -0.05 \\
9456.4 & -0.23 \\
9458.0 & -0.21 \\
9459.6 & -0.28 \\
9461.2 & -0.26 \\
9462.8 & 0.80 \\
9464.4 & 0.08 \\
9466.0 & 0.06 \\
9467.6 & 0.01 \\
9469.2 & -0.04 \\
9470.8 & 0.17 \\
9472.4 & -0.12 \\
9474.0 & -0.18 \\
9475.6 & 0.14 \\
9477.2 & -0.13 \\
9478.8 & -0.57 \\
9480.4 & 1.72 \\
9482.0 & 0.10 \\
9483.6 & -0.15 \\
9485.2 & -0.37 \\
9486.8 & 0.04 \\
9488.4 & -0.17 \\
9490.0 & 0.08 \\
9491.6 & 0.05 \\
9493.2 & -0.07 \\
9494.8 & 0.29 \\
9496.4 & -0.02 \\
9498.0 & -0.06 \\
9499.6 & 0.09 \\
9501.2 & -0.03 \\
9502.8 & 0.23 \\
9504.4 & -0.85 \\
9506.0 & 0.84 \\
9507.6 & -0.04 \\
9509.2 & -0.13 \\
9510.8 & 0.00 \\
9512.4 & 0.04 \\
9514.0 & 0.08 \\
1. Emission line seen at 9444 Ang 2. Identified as H-gamma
